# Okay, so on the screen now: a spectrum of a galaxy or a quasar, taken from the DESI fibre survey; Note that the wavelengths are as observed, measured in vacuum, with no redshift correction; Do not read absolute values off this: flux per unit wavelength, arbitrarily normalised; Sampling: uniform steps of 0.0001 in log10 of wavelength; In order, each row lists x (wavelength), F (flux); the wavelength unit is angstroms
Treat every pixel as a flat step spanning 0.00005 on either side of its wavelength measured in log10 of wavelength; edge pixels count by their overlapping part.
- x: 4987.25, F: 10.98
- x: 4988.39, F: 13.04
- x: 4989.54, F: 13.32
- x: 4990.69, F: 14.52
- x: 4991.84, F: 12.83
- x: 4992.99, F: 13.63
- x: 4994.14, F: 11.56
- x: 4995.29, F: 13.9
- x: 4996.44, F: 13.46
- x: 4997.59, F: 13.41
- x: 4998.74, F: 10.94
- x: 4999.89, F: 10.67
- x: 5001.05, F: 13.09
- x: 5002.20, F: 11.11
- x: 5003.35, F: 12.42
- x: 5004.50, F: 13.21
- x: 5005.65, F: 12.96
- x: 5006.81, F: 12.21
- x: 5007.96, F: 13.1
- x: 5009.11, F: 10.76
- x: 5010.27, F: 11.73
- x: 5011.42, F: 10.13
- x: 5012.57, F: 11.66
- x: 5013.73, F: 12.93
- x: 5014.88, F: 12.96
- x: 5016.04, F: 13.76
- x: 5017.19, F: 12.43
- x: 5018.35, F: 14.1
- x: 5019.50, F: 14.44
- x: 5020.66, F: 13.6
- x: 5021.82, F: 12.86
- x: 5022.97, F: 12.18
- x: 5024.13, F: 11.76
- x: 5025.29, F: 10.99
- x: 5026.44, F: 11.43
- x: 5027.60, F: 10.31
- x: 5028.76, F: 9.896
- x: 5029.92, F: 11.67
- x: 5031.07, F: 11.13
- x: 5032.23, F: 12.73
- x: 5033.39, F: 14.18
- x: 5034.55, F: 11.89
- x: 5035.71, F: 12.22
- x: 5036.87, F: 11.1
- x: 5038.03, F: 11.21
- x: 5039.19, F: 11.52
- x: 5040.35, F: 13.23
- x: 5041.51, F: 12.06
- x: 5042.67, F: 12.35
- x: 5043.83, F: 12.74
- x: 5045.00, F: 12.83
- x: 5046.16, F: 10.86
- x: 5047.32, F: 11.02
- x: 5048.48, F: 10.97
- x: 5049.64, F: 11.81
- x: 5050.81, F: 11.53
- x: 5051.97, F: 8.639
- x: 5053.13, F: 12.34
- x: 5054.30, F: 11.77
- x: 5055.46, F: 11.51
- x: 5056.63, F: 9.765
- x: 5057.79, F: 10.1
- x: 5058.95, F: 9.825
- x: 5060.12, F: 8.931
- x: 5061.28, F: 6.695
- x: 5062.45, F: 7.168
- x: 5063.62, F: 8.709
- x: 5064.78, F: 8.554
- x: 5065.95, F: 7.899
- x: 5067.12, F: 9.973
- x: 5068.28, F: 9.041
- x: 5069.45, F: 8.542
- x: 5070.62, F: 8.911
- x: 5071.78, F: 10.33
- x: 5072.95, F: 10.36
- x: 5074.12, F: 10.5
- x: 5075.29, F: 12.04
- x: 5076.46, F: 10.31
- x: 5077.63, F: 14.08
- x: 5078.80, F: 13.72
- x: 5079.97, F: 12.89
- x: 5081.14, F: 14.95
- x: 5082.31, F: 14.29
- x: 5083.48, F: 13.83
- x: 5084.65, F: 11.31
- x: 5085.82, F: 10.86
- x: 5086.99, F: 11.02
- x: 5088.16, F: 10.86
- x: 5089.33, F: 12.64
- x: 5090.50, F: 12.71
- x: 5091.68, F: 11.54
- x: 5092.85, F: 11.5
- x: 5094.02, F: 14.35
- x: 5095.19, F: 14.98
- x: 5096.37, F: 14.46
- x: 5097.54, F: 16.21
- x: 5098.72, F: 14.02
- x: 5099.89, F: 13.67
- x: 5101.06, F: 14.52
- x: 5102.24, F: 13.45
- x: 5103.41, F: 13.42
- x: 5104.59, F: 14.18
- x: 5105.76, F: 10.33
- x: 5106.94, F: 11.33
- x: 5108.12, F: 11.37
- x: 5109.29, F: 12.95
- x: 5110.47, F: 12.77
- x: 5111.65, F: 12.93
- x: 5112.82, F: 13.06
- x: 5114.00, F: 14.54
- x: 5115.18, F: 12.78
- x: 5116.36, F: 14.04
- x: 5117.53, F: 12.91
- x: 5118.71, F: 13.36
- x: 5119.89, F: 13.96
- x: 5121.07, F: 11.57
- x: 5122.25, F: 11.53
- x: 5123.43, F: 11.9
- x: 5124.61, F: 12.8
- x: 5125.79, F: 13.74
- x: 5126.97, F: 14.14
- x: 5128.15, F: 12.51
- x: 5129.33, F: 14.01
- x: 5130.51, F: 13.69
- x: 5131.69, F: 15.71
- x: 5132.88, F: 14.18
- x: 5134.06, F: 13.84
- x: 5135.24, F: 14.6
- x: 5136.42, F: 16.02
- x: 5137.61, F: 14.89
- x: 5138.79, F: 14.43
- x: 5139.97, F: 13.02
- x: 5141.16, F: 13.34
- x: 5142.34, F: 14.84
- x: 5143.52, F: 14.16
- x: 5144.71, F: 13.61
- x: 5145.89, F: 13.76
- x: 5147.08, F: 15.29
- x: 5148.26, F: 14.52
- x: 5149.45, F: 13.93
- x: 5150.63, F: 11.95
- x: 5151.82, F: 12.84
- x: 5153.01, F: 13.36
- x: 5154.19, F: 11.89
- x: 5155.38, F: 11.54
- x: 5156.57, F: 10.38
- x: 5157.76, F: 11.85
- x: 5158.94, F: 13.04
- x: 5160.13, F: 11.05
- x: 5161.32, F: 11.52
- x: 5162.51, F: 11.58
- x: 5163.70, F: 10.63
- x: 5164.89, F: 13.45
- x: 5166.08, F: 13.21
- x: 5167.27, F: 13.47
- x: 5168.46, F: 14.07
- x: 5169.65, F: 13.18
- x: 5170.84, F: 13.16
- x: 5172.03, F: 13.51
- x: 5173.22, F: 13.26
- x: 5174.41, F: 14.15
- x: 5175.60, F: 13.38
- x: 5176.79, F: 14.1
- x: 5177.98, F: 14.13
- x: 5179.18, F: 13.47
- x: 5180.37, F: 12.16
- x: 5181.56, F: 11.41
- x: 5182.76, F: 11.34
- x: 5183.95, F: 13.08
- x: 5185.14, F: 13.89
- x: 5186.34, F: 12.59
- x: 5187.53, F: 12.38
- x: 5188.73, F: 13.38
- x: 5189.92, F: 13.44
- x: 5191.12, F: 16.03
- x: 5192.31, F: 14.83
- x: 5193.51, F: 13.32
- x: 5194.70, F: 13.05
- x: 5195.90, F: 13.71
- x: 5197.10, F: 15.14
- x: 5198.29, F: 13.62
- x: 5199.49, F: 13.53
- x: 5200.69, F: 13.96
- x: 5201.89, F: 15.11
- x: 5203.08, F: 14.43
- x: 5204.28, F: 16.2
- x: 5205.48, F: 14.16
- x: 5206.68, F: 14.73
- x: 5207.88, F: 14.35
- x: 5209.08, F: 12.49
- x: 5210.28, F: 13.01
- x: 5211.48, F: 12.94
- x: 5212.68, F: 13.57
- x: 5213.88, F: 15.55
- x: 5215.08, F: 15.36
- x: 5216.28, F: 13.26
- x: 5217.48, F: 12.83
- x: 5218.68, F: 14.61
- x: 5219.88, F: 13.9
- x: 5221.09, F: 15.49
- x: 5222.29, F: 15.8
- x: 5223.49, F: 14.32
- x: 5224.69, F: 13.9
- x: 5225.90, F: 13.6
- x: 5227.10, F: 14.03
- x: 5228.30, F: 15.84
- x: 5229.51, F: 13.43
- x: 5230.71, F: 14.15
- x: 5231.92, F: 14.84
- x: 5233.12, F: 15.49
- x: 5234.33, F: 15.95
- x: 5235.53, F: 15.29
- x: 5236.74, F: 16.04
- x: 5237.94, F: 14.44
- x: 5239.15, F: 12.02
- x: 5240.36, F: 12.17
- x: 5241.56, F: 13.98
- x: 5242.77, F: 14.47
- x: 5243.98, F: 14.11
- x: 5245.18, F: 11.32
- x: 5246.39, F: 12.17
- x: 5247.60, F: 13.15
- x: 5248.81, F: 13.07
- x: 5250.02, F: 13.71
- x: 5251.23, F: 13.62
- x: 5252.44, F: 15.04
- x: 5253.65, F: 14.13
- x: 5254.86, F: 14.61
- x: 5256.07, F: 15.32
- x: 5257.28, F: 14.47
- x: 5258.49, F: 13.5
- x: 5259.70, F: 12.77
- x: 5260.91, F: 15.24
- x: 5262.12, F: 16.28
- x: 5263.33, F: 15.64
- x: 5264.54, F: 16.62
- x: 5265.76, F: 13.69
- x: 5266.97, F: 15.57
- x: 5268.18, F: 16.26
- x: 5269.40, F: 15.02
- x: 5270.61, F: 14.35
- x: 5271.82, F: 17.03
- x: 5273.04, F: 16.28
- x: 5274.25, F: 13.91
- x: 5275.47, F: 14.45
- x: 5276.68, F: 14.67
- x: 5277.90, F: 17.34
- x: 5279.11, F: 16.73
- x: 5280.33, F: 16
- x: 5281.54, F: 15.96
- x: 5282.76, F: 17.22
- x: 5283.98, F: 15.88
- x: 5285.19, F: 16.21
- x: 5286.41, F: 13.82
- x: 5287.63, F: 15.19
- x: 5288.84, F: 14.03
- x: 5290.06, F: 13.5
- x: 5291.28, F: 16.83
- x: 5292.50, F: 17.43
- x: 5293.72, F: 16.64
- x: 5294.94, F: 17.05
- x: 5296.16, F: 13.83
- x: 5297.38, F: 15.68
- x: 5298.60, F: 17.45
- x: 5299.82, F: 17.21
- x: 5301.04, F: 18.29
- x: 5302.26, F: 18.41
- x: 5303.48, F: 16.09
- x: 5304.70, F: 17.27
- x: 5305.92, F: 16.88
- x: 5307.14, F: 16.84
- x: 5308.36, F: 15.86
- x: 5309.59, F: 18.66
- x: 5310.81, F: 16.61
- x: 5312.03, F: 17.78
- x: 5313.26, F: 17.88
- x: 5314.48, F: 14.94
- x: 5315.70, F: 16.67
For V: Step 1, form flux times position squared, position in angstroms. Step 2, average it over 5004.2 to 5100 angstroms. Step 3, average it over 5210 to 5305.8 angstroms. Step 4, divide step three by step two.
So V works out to 1.39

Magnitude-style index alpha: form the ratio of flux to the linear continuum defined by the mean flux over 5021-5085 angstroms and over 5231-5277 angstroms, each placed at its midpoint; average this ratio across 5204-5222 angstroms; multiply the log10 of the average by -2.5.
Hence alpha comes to -0.027 mag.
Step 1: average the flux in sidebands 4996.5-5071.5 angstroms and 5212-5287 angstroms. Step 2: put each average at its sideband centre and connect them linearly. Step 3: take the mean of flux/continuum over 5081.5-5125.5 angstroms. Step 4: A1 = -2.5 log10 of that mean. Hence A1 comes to -0.04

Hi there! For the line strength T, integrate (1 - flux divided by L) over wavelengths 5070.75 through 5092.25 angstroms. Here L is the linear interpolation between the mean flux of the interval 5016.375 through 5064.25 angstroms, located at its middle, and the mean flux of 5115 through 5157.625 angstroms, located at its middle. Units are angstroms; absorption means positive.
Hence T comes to 0.39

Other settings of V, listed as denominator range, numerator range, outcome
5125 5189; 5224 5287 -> 1.15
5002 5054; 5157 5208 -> 1.18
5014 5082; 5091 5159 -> 1.22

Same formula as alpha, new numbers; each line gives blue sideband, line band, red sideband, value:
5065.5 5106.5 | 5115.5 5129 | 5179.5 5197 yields -0.03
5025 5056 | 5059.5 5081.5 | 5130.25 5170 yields 0.19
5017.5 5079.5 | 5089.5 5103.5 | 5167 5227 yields -0.15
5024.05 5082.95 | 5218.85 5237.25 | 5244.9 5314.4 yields -0.02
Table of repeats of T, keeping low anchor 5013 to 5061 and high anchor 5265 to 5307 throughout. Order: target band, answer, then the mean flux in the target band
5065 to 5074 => 2.2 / 9.32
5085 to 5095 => 0.5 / 12.1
